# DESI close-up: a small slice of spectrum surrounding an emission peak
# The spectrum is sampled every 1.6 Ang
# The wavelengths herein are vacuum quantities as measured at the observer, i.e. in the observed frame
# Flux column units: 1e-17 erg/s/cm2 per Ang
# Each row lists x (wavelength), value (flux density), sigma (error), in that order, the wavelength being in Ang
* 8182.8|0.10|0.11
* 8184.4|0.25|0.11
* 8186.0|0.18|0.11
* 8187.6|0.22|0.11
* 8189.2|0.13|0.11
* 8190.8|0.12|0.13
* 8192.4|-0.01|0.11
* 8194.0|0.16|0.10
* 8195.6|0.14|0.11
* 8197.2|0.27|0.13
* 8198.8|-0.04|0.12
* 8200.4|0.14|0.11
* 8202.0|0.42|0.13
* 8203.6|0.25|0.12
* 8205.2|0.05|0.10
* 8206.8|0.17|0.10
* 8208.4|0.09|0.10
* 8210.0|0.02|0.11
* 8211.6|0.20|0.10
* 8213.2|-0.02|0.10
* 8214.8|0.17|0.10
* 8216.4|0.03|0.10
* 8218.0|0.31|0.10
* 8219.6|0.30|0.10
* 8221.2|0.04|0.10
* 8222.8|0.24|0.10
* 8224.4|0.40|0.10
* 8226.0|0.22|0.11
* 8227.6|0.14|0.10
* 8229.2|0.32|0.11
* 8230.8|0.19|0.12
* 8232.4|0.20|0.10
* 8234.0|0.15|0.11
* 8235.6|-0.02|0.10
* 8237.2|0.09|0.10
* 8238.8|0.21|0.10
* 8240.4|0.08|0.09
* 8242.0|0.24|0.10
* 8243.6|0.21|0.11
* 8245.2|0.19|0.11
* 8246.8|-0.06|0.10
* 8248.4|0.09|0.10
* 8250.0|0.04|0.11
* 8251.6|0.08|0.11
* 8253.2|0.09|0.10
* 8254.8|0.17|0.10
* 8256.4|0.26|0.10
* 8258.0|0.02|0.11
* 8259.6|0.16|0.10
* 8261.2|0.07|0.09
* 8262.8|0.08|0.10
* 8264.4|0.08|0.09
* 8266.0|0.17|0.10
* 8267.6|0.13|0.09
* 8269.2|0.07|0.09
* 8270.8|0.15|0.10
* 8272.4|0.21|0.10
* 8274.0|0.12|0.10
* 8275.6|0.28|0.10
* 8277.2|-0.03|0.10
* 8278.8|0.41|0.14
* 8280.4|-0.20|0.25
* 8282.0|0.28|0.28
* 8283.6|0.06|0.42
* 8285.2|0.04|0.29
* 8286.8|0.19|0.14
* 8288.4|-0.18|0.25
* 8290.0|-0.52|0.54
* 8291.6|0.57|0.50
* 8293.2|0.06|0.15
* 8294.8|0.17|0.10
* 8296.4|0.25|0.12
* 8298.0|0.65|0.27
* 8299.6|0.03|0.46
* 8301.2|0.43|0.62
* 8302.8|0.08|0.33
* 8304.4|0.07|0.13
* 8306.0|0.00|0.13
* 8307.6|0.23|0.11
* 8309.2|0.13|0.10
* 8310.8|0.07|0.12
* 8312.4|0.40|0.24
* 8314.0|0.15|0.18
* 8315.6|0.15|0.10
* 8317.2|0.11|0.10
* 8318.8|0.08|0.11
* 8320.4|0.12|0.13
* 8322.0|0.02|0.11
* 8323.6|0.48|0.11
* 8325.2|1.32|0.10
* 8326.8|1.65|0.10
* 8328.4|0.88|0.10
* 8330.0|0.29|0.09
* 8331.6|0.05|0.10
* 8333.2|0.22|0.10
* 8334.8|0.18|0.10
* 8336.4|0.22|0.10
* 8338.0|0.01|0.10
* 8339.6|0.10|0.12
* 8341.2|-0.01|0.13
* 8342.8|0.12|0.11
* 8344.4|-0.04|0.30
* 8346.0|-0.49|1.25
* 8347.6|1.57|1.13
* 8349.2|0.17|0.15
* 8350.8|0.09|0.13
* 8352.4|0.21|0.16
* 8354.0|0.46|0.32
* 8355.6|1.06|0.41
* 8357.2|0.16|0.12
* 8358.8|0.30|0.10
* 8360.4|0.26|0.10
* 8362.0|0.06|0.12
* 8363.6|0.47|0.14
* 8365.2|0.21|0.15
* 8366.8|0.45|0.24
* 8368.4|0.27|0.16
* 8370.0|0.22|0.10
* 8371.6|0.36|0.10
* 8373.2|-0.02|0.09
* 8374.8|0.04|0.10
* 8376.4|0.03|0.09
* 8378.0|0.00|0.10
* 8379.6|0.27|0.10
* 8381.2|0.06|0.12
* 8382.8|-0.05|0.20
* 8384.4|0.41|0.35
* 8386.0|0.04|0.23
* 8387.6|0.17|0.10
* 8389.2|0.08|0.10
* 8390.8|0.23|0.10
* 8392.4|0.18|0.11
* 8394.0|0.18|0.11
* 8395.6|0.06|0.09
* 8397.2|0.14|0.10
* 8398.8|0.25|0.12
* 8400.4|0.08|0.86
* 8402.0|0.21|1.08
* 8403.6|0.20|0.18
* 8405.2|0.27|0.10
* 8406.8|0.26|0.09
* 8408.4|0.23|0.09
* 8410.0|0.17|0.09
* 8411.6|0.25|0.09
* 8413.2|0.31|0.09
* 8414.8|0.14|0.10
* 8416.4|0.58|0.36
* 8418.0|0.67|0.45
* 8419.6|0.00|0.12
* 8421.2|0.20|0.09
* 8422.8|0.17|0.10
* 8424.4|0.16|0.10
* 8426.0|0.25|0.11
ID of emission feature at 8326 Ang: Hbeta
